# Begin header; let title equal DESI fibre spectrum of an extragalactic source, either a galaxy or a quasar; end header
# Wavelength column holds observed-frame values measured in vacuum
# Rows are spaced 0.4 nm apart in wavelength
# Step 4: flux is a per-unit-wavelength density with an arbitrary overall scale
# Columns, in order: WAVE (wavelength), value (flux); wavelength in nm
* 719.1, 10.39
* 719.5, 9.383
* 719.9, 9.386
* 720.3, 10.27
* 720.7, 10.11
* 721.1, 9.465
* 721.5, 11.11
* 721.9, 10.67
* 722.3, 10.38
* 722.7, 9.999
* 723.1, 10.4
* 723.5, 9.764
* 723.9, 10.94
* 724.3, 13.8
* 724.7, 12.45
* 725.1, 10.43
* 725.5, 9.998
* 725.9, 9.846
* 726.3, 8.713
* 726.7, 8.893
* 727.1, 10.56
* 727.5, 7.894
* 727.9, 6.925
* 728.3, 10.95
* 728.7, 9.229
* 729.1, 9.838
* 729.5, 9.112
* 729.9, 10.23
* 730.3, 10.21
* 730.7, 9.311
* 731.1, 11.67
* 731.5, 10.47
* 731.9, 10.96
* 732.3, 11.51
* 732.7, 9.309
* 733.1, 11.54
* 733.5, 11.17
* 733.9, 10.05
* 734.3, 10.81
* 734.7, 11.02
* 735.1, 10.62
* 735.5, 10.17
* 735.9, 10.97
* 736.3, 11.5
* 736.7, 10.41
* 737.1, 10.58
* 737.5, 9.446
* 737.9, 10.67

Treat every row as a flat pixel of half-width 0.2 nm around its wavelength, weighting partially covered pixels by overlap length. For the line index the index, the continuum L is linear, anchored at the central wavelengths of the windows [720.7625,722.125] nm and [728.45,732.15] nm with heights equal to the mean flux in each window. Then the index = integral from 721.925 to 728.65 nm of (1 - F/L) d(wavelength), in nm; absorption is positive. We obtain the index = 0.11 nm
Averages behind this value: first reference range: 10.4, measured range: 10.1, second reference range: 10.1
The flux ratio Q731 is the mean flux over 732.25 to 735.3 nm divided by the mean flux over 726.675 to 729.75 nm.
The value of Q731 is 1.16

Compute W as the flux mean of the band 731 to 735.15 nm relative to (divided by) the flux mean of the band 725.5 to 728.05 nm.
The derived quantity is 1.21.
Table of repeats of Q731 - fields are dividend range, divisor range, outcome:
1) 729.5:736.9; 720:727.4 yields 1.02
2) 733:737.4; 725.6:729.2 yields 1.17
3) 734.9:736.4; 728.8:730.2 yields 1.11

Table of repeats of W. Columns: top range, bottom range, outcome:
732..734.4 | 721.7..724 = 1.04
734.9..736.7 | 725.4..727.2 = 1.13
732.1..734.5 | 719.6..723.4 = 1.06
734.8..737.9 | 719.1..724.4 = 1.02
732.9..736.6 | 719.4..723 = 1.07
